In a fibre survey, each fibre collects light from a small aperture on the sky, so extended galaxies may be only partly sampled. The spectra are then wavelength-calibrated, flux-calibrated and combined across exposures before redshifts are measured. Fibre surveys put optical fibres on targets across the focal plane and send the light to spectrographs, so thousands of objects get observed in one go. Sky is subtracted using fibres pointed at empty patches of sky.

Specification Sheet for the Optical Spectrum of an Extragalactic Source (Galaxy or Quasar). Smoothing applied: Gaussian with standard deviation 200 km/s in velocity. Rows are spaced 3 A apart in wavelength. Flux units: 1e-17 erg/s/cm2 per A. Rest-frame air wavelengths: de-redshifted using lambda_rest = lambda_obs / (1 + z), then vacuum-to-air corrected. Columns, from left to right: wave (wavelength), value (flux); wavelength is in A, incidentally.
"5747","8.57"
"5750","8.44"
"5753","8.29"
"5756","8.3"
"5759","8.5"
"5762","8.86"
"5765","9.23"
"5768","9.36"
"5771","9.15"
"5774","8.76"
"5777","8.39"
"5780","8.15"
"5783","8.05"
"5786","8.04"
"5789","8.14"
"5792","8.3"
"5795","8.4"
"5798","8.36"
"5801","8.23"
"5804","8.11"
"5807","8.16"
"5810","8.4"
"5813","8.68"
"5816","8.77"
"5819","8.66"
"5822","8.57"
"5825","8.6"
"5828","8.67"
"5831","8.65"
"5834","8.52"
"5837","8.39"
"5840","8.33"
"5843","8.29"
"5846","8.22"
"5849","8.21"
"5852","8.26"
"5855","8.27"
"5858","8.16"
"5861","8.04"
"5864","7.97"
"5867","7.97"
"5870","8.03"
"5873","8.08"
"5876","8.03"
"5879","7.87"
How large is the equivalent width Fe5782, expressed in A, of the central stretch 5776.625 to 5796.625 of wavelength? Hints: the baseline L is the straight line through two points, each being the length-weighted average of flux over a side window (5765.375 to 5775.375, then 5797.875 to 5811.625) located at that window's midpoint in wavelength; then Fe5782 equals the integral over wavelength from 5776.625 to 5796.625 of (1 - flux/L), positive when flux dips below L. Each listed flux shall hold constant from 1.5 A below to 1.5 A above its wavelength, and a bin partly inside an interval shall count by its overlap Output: 1.1 A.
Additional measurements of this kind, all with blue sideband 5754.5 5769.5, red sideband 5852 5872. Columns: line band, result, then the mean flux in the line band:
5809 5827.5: -0.4 A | 8.62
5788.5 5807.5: 0.7 A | 8.25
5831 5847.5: -0.2 A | 8.38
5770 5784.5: 0.4 A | 8.48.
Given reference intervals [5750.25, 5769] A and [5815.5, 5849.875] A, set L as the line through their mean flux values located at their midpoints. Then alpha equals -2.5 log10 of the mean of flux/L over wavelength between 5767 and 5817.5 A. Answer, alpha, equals 0.02 mag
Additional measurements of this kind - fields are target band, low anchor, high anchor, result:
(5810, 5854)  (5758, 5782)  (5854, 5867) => -0.022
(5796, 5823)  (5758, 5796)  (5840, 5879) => -0.006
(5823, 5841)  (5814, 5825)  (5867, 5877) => -0.003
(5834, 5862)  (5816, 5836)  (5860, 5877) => 0.006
